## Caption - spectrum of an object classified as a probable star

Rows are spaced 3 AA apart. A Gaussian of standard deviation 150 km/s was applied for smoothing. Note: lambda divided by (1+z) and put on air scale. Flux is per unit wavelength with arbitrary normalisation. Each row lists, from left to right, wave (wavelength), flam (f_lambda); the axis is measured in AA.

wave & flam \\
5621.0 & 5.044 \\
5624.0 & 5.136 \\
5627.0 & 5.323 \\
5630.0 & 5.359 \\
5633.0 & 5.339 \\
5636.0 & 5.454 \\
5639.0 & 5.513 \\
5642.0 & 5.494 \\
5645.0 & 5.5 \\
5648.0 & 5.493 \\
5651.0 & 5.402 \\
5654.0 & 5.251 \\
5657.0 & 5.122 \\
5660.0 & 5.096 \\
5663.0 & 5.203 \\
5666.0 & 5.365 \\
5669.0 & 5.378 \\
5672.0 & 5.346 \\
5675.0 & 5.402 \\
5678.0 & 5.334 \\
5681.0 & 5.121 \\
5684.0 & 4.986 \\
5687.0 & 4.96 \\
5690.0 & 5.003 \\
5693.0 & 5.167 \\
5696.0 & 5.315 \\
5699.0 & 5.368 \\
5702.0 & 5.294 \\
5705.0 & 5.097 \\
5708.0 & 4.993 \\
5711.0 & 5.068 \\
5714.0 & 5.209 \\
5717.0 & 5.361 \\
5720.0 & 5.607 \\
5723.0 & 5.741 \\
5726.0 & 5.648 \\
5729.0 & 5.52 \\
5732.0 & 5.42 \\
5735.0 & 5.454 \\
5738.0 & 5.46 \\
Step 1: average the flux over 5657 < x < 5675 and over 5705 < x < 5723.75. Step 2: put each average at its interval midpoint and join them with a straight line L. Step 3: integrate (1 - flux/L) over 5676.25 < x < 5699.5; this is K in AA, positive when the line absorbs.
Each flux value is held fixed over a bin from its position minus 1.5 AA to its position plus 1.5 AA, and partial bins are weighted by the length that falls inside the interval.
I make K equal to 0.6 AA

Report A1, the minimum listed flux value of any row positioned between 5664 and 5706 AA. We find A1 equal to 4.96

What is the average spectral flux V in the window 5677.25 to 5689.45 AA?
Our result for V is 5.08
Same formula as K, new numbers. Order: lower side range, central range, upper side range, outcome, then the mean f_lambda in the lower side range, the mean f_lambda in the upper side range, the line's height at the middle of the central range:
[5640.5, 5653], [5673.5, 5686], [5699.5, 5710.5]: 0.19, 5.46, 5.14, 5.28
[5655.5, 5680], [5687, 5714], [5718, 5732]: 1.51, 5.28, 5.6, 5.46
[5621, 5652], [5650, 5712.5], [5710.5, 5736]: 2.56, 5.38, 5.46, 5.42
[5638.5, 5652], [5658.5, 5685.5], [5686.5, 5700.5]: 0.33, 5.48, 5.18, 5.31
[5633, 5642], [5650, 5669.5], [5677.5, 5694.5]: 0.13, 5.46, 5.08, 5.29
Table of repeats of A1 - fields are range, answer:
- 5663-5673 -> 5.203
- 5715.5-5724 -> 5.361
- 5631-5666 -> 5.096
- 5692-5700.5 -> 5.167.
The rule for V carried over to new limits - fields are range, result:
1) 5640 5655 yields 5.44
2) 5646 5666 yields 5.27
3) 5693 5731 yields 5.35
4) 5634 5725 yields 5.29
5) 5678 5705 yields 5.16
